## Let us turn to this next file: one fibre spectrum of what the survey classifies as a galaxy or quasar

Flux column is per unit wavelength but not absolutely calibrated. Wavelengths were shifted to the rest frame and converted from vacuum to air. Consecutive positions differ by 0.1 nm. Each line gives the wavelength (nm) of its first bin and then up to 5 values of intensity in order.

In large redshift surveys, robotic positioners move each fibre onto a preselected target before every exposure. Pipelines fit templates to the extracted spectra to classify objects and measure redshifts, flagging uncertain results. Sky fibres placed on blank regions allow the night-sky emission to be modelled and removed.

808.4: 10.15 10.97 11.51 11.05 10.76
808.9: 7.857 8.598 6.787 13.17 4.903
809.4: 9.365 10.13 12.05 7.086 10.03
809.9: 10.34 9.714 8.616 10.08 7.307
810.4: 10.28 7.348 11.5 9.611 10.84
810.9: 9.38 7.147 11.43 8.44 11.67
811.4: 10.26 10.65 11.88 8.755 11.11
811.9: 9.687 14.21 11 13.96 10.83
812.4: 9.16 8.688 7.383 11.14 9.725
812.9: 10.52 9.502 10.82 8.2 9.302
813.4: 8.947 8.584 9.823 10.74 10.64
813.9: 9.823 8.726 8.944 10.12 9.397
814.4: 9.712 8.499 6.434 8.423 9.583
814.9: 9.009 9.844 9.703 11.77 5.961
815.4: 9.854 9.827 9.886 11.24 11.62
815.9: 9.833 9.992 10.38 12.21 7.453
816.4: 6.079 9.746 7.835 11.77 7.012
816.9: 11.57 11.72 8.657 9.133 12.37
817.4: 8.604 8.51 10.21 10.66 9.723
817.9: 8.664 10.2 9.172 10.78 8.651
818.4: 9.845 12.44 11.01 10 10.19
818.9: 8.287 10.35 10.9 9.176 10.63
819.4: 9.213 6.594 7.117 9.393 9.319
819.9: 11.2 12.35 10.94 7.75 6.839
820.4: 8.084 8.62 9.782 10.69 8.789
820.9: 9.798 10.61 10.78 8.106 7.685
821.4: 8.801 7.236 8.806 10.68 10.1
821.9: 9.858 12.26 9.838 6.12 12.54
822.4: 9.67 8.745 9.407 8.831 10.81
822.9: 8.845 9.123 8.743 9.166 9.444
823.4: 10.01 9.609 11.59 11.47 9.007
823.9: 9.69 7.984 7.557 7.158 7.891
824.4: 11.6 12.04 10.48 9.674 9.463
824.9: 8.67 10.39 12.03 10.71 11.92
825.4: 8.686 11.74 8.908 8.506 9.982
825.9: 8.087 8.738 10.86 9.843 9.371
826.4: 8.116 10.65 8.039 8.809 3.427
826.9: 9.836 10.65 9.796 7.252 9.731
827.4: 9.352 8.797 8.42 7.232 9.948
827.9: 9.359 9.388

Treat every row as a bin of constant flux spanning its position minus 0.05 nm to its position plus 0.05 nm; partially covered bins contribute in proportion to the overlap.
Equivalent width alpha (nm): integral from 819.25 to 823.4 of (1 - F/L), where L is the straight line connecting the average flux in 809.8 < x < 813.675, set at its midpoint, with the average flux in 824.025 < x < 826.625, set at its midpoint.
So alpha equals 0.16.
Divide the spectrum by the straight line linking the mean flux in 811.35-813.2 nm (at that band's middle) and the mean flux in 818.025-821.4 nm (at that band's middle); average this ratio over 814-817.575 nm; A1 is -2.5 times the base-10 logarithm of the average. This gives 0.06 mag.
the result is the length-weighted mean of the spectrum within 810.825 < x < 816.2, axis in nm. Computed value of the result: 9.88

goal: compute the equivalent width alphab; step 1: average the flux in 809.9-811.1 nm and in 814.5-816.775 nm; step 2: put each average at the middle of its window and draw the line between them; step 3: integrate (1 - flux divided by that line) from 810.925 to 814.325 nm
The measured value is -0.23 nm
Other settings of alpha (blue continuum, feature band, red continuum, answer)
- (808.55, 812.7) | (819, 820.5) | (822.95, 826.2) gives 0.08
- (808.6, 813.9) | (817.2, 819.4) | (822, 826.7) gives -0.06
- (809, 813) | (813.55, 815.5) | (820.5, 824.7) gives 0.09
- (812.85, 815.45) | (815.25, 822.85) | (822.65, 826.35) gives -0.07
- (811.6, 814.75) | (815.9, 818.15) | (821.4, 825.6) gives 0.03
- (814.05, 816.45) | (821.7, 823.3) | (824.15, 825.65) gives 0.05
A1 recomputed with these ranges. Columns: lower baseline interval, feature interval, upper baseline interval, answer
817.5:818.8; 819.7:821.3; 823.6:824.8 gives 0.04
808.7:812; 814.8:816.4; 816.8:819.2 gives 0.01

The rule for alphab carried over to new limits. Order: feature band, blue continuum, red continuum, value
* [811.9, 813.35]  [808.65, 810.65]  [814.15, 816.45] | -0.14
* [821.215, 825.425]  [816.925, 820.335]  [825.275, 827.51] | -0.11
